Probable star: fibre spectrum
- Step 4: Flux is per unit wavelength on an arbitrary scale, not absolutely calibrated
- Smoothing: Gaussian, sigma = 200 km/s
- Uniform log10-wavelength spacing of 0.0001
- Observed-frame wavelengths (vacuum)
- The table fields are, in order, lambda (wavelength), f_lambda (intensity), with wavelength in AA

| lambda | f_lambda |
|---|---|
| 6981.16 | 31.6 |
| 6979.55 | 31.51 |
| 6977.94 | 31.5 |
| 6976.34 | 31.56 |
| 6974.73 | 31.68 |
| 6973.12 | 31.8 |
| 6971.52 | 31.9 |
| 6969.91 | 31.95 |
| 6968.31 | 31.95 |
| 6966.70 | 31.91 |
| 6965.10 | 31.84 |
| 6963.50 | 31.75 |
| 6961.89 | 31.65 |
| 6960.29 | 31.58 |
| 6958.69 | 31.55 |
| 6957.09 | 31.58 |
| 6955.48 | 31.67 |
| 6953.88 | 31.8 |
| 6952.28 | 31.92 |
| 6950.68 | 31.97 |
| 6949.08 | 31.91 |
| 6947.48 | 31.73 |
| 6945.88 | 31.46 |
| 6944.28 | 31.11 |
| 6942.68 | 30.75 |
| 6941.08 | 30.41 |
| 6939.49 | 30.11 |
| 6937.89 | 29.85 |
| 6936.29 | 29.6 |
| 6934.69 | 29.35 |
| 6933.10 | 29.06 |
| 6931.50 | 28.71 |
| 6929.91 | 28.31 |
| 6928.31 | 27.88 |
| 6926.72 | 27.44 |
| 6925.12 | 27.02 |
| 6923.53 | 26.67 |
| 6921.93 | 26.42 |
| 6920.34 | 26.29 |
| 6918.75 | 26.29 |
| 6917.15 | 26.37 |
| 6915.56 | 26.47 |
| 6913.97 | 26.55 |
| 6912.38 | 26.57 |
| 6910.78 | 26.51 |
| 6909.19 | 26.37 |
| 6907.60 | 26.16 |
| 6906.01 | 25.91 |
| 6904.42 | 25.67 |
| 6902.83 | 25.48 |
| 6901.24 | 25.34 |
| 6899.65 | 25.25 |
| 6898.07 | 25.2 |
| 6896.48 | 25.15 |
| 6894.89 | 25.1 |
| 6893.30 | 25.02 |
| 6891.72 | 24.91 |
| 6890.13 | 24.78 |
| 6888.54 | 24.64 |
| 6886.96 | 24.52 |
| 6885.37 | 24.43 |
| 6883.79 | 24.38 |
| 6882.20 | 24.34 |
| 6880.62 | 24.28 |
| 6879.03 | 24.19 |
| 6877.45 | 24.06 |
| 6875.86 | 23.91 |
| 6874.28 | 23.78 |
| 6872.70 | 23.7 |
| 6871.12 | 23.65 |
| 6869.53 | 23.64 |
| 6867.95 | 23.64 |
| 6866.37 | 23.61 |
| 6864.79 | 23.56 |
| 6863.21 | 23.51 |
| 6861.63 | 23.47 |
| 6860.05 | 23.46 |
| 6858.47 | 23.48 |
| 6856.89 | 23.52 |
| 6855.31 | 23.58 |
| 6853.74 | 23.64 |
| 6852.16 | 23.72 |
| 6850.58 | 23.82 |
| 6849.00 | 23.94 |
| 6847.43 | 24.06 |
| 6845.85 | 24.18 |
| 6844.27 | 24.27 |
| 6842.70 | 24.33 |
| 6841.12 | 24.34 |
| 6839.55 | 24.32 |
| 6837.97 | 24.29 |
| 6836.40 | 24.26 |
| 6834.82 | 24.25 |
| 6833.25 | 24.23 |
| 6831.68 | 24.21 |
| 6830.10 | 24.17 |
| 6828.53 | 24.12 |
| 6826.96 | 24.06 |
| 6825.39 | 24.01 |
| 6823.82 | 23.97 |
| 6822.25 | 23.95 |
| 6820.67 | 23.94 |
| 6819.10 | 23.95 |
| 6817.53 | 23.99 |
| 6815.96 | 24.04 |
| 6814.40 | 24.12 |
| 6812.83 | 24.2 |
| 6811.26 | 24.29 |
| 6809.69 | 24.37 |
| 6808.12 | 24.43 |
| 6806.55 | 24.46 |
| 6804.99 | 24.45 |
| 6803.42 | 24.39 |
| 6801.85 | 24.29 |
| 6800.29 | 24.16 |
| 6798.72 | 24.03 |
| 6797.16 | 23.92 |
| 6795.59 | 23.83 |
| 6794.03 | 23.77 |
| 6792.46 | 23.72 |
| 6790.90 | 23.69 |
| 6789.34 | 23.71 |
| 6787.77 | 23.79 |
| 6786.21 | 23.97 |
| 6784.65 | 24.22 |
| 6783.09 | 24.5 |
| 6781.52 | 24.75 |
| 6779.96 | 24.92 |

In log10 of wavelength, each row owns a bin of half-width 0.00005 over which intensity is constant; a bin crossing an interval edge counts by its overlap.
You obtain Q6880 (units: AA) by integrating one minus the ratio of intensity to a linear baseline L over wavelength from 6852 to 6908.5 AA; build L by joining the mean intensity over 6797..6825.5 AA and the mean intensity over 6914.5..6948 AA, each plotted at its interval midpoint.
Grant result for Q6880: 5.0 AA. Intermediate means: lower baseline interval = 24.2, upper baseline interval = 28.6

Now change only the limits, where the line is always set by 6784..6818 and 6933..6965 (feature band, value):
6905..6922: 1.8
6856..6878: 2.9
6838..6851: 1.0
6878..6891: 1.7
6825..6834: 0.5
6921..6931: 0.9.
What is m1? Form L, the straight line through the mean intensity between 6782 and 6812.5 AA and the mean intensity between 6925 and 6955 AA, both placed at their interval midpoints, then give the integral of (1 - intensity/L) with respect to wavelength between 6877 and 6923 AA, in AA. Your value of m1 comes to 4.9 AA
